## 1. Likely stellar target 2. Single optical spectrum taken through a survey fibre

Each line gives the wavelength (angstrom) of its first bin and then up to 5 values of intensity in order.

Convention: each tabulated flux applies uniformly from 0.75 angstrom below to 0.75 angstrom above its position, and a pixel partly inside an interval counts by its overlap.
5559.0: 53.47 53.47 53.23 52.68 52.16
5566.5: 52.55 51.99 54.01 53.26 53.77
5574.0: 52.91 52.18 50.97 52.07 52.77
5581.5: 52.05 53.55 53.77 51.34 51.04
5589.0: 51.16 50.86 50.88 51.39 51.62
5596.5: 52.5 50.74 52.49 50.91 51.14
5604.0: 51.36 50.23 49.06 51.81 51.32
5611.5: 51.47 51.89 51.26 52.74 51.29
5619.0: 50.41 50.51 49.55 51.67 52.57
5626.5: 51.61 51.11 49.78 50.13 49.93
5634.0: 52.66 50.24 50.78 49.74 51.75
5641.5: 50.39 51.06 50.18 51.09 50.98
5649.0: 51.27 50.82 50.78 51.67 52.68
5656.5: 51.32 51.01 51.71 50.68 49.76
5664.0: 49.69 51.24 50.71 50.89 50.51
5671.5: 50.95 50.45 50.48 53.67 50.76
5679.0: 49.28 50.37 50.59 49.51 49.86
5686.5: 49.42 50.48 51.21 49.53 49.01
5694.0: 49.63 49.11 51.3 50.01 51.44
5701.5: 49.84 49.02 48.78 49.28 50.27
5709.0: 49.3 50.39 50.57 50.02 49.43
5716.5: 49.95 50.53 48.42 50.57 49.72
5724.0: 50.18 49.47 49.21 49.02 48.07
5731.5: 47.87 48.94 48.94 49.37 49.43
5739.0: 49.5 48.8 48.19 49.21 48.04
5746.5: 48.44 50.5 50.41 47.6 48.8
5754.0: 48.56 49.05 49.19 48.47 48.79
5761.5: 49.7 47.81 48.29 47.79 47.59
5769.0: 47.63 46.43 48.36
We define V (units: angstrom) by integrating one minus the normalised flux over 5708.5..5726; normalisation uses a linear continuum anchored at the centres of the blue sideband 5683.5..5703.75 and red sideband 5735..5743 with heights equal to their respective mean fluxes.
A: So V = -0.1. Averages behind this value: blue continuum 50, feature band 49.9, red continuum 49.1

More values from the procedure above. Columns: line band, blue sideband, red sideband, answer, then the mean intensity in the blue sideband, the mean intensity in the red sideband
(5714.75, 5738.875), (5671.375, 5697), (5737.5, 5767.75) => 0.01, 50.3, 48.8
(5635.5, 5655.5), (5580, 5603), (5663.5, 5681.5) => 0.05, 51.7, 50.8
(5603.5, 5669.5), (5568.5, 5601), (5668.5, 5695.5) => 0.25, 52.1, 50.3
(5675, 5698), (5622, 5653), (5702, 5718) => -0.06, 50.9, 49.7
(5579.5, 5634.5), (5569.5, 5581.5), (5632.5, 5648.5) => 0.43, 52.6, 50.8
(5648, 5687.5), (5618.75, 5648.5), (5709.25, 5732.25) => -0.35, 50.8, 49.6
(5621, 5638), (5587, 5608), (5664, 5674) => 0.01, 51.1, 50.7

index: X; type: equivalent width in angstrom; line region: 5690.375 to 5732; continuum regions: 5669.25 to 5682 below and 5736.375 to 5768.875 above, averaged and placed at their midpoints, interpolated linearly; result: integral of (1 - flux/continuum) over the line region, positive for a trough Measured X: 0.17 angstrom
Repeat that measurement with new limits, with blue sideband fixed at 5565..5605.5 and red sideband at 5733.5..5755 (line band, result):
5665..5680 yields -0.16 angstrom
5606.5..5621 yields 0.07 angstrom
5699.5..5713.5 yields -0.04 angstrom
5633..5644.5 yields 0.03 angstrom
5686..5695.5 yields 0.03 angstrom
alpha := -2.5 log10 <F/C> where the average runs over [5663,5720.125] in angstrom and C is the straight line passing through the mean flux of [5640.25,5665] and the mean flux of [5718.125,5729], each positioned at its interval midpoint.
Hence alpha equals 0.001 mag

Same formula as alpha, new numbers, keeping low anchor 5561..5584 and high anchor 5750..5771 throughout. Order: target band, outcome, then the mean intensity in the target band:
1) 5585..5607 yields 0.02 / 51.2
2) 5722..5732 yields 0.00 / 49.1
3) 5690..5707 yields 0.00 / 49.8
